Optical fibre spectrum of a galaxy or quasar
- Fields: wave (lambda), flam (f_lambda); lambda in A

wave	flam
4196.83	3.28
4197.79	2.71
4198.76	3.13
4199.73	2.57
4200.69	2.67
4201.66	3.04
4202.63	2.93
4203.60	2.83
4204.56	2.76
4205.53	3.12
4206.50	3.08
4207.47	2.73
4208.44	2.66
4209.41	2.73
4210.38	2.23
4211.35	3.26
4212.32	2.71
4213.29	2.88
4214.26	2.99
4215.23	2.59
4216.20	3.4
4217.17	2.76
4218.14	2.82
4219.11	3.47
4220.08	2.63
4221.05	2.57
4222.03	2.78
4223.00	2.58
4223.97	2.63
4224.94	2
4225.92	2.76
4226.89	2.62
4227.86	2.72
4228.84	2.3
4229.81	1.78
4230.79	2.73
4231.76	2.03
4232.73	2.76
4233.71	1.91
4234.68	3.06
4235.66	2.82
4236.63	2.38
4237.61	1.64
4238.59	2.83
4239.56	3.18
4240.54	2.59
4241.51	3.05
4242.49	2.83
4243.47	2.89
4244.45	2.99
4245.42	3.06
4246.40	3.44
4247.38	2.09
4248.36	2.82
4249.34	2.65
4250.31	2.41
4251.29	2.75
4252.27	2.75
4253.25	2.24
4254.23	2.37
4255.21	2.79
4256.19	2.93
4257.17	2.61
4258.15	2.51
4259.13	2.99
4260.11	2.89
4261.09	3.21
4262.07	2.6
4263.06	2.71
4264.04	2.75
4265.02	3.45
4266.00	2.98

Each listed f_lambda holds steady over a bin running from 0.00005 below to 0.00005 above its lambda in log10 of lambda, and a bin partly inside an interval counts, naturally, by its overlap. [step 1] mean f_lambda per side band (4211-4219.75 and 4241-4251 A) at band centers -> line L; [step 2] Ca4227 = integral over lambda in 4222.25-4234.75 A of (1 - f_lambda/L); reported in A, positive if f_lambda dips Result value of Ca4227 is 2.0 A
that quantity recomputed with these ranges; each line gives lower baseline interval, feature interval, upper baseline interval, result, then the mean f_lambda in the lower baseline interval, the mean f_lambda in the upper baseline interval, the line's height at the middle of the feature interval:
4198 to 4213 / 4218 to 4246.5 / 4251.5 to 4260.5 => 1.0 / 2.83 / 2.68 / 2.75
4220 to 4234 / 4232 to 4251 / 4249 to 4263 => -0.9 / 2.46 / 2.69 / 2.57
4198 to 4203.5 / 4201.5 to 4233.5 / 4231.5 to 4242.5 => 0.3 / 2.85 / 2.59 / 2.73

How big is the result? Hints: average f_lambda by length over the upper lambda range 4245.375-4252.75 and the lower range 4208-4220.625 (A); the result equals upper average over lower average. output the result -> 0.95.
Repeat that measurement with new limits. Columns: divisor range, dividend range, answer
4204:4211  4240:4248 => 1.04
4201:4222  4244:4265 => 0.96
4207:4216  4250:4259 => 0.94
